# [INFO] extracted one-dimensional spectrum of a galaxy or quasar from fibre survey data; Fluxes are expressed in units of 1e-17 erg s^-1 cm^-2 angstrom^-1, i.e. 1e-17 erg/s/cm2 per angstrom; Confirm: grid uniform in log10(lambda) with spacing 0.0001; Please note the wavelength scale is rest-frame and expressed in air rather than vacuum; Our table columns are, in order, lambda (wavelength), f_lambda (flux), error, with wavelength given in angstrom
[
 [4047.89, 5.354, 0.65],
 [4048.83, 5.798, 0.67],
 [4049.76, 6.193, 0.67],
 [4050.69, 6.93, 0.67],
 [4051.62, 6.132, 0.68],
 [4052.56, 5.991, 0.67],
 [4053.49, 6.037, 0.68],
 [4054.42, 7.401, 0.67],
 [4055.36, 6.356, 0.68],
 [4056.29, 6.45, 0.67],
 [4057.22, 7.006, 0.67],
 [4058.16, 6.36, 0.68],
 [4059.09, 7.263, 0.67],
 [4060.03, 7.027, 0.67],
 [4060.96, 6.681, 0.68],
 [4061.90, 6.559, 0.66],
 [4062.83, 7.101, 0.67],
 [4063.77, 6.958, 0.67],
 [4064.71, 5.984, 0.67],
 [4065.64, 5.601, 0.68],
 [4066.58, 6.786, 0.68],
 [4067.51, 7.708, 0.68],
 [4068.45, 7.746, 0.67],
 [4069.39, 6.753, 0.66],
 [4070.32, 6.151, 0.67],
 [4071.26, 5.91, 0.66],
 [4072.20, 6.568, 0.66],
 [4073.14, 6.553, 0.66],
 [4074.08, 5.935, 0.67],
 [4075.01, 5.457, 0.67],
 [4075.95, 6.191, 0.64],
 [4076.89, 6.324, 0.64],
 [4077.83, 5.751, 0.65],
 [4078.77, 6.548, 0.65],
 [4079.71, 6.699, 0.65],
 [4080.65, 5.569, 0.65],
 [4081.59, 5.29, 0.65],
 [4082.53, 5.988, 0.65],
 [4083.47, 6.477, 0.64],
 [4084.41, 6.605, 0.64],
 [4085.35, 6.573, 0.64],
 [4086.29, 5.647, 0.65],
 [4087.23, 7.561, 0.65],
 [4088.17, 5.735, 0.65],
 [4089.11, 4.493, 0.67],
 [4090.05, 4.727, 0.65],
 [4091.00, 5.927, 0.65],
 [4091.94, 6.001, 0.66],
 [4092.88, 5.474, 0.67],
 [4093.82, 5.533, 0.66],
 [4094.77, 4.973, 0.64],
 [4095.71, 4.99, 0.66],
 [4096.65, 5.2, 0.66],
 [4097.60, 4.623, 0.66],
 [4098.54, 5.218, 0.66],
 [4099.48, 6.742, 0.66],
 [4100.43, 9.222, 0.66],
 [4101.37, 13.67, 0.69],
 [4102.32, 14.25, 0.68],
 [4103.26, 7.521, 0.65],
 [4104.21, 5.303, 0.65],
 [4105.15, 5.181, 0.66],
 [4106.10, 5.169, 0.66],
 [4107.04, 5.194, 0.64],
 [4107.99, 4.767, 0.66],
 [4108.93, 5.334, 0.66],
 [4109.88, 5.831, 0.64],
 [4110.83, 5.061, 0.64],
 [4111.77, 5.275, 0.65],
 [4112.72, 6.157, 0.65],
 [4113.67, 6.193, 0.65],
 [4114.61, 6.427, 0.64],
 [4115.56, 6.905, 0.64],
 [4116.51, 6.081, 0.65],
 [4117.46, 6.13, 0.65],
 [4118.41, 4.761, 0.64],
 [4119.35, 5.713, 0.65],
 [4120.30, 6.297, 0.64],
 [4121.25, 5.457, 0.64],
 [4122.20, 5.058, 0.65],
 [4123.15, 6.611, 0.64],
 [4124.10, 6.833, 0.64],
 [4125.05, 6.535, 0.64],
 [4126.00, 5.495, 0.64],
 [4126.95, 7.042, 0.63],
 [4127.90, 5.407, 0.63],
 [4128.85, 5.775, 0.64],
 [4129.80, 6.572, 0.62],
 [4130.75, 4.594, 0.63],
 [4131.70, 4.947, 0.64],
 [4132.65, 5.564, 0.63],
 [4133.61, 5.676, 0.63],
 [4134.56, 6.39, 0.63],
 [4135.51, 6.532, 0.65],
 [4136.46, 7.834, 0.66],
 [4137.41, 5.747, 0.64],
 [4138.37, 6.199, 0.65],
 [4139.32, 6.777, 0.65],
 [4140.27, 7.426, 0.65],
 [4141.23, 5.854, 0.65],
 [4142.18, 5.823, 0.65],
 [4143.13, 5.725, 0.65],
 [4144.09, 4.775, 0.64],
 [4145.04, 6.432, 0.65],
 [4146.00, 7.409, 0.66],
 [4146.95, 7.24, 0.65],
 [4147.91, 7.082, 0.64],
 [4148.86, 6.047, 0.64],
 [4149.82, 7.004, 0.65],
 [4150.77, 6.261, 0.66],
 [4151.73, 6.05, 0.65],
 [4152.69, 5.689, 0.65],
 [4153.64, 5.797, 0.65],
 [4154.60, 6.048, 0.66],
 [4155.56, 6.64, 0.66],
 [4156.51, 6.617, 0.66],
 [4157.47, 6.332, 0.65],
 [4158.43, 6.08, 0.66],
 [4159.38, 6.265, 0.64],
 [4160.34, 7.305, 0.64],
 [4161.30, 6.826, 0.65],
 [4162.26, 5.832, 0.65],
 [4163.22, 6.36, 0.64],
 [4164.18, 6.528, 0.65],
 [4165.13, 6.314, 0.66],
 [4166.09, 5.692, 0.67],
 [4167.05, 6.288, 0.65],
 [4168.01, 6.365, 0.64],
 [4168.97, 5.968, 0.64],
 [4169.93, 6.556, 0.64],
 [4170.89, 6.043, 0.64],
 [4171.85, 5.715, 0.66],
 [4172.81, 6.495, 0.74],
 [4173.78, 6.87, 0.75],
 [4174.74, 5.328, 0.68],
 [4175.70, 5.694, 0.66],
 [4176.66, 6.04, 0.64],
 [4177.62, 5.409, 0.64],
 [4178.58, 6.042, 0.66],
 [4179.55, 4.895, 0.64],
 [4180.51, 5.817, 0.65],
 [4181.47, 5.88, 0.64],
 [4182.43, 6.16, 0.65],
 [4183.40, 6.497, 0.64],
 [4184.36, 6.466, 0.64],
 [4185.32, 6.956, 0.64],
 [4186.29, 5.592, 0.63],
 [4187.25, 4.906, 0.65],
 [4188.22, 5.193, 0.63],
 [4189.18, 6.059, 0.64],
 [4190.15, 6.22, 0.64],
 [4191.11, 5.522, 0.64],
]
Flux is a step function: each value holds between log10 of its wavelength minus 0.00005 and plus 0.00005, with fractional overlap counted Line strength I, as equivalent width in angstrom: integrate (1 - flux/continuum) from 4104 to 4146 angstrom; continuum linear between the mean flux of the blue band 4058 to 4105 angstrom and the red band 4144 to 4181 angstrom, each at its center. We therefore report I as 3.0 angstrom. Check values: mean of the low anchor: 6.51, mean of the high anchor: 6.22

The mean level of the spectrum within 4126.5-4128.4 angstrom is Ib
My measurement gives 6.21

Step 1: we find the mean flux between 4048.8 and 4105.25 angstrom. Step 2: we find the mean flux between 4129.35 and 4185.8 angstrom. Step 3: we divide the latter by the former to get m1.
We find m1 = 1.0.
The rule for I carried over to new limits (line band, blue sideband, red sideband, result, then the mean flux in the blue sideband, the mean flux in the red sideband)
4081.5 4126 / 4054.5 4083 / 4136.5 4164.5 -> 1.61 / 6.45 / 6.37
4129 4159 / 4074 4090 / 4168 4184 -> -1.17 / 6.02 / 5.98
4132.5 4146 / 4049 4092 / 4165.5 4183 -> -0.37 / 6.34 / 5.96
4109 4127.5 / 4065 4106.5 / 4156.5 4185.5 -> 1.01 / 6.42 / 6.17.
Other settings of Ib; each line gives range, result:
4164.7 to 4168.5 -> 6.16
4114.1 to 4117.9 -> 6.39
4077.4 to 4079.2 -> 6.15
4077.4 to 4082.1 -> 5.97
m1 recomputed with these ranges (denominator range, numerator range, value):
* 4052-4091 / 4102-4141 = 0.96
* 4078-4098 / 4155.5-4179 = 1.08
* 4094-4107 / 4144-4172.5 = 0.91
